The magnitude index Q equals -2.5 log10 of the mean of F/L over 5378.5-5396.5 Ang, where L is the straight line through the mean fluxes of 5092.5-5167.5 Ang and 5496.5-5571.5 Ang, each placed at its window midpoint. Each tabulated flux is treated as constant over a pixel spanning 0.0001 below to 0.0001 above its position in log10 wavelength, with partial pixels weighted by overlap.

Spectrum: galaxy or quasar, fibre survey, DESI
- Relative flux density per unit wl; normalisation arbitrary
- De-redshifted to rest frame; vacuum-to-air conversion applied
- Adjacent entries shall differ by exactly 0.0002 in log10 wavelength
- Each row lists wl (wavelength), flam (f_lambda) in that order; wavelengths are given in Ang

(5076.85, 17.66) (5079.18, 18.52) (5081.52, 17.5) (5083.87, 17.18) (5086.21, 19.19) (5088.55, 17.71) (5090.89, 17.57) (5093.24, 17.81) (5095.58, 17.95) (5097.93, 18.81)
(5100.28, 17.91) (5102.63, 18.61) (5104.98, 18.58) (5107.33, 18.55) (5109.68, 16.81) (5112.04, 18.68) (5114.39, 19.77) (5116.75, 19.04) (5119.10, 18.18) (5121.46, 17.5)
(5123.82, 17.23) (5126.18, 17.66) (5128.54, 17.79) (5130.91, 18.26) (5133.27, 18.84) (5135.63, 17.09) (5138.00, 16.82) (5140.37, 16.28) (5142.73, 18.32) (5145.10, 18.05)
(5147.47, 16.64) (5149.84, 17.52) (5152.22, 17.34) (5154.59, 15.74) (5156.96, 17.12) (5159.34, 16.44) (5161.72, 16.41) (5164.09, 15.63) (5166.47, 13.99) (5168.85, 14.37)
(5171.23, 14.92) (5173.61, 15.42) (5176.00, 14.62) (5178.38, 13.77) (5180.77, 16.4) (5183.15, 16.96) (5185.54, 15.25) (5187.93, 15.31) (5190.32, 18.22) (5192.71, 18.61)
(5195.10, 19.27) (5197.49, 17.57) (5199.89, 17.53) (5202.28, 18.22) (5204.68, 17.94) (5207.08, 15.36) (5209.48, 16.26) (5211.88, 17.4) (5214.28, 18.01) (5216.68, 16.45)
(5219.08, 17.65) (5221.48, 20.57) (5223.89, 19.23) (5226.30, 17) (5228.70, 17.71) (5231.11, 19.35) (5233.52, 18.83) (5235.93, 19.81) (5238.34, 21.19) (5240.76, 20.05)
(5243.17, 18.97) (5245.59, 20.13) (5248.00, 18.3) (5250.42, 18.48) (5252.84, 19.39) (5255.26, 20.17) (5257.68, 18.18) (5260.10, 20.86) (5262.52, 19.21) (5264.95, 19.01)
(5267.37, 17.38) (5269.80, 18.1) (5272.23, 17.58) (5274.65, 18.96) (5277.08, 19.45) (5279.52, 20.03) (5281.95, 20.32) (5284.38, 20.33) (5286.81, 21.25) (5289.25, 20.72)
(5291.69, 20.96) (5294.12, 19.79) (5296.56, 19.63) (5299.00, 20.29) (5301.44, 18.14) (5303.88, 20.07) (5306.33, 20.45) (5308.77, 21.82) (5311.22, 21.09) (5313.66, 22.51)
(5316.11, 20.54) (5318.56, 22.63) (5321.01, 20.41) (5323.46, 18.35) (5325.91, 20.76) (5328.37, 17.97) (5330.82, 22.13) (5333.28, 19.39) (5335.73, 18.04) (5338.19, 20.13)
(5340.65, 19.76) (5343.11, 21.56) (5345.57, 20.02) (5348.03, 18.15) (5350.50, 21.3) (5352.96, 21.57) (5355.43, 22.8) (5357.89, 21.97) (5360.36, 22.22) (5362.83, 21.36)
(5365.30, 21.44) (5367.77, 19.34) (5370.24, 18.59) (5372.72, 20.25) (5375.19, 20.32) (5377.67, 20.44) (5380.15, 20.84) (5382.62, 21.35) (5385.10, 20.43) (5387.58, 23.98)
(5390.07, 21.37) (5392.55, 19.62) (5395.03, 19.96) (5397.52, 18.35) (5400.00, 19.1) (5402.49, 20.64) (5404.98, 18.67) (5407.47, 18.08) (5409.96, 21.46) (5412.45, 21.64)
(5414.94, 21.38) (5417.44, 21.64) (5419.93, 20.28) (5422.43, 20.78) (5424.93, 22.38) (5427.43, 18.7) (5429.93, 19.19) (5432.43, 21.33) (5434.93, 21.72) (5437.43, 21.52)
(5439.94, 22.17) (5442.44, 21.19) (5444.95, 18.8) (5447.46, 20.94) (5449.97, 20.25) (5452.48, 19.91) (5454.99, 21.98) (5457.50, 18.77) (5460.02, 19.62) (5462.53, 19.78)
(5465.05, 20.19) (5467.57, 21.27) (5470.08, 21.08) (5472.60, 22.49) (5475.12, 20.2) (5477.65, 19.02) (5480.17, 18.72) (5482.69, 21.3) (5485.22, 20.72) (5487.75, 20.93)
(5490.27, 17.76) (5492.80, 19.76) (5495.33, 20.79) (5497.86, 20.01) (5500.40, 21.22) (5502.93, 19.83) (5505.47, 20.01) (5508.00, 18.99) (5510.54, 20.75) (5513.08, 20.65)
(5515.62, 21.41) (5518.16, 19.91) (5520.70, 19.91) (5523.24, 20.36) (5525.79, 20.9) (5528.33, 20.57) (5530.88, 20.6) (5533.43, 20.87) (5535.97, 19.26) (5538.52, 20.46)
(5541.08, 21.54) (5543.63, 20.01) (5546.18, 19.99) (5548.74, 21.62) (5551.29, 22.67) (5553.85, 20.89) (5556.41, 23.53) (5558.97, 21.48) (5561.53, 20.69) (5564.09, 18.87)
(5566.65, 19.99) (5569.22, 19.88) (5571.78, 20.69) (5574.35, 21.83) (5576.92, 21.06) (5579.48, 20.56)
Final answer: -0.083 mag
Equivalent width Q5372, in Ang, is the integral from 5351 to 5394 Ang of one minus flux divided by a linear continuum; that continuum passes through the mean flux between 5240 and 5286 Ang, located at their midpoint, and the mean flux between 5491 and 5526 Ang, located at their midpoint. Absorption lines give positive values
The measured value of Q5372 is -3.0 Ang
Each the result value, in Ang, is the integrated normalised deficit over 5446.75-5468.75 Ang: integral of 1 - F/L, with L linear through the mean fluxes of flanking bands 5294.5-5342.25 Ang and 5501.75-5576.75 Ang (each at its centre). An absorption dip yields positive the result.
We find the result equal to 0.2 Ang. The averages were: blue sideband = 20.2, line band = 20.3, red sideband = 20.6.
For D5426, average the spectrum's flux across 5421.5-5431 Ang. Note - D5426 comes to 20.3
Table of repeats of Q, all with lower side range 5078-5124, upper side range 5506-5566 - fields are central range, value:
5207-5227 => 0.07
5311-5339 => -0.05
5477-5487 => 0.02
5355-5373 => -0.07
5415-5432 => -0.03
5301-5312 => -0.06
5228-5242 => -0.03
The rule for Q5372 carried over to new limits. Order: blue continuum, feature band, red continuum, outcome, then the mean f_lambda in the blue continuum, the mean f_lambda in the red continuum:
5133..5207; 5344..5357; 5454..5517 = -1.46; 16.6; 20.3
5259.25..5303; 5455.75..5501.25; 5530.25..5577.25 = 0.60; 19.6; 20.8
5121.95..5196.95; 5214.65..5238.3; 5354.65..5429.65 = -1.09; 16.7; 20.6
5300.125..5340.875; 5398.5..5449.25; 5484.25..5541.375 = -0.73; 20.3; 20.3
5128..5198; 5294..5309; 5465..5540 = -1.48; 16.6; 20.3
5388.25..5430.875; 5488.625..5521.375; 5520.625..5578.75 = 0.83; 20.2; 20.8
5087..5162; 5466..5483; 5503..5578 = -0.29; 17.7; 20.7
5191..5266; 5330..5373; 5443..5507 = -2.52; 18.6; 20.2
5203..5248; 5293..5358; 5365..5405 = -2.62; 18.4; 20.3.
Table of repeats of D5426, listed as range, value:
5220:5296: 19.4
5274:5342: 20.2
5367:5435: 20.4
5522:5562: 21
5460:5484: 20.4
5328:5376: 20.5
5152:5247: 17.3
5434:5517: 20.4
